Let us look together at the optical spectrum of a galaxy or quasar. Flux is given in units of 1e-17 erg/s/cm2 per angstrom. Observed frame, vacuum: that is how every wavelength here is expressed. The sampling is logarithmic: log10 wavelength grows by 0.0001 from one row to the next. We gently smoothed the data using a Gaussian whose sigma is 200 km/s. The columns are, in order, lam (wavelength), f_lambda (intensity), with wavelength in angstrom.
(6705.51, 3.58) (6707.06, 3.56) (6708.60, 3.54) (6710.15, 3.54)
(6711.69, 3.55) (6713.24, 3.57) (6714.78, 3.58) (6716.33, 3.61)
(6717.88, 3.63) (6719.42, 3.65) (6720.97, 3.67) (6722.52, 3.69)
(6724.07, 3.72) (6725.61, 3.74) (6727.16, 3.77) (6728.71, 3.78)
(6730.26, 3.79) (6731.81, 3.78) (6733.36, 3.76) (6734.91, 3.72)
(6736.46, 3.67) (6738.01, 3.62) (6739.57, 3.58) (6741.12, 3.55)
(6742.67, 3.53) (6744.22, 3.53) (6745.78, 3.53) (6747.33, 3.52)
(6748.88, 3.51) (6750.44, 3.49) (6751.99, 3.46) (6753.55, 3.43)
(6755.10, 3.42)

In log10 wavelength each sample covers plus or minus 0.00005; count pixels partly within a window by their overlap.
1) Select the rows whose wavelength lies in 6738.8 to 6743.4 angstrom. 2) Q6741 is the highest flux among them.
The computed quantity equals 3.58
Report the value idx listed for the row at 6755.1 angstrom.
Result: 3.42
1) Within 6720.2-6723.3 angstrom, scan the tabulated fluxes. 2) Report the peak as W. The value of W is 3.69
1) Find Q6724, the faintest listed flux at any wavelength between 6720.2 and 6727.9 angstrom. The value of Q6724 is 3.67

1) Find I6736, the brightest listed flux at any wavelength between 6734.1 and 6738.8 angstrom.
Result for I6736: 3.72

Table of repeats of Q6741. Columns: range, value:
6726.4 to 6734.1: 3.79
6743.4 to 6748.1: 3.53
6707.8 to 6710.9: 3.54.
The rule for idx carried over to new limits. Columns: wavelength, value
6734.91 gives 3.72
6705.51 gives 3.58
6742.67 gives 3.53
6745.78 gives 3.53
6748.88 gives 3.51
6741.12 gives 3.55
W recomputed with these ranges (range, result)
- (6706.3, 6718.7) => 3.63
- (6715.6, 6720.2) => 3.65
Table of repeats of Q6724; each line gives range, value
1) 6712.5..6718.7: 3.57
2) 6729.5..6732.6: 3.78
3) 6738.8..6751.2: 3.49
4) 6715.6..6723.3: 3.61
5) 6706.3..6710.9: 3.54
